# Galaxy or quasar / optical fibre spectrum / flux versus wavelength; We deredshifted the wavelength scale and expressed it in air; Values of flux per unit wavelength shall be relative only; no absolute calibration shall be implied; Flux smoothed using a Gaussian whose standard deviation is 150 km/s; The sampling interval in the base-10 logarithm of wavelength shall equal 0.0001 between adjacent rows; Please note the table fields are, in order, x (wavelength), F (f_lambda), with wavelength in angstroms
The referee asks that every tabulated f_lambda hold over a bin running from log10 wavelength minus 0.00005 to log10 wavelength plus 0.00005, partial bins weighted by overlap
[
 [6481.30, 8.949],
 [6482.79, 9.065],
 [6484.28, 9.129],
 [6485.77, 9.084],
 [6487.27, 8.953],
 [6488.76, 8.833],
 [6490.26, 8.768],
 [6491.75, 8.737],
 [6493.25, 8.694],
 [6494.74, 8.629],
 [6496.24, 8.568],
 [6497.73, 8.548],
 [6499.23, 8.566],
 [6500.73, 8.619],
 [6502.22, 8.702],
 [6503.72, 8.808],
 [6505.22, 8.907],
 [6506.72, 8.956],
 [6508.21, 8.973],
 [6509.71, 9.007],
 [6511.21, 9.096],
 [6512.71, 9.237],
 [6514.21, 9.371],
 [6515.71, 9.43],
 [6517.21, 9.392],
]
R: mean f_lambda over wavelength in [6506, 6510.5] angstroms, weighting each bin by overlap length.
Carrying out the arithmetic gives 8.99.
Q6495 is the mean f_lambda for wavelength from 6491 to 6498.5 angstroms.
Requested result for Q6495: 8.64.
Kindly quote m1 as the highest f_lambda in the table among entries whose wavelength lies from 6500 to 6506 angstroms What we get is 8.907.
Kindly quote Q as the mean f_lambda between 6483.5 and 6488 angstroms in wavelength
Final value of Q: 9.06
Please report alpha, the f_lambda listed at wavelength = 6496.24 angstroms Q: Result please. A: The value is 8.568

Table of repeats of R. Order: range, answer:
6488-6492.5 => 8.78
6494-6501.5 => 8.59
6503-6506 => 8.85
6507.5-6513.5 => 9.08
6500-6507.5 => 8.81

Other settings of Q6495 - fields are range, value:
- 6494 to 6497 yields 8.6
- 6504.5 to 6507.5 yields 8.95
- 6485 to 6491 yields 8.9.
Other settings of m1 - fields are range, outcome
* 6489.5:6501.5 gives 8.768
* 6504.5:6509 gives 8.973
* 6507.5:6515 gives 9.371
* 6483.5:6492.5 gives 9.129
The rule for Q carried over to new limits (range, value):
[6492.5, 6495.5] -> 8.66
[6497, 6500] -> 8.54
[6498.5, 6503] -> 8.63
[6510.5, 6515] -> 9.24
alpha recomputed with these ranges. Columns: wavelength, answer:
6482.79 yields 9.065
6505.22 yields 8.907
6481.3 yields 8.949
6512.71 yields 9.237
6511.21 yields 9.096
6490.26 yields 8.768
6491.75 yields 8.737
